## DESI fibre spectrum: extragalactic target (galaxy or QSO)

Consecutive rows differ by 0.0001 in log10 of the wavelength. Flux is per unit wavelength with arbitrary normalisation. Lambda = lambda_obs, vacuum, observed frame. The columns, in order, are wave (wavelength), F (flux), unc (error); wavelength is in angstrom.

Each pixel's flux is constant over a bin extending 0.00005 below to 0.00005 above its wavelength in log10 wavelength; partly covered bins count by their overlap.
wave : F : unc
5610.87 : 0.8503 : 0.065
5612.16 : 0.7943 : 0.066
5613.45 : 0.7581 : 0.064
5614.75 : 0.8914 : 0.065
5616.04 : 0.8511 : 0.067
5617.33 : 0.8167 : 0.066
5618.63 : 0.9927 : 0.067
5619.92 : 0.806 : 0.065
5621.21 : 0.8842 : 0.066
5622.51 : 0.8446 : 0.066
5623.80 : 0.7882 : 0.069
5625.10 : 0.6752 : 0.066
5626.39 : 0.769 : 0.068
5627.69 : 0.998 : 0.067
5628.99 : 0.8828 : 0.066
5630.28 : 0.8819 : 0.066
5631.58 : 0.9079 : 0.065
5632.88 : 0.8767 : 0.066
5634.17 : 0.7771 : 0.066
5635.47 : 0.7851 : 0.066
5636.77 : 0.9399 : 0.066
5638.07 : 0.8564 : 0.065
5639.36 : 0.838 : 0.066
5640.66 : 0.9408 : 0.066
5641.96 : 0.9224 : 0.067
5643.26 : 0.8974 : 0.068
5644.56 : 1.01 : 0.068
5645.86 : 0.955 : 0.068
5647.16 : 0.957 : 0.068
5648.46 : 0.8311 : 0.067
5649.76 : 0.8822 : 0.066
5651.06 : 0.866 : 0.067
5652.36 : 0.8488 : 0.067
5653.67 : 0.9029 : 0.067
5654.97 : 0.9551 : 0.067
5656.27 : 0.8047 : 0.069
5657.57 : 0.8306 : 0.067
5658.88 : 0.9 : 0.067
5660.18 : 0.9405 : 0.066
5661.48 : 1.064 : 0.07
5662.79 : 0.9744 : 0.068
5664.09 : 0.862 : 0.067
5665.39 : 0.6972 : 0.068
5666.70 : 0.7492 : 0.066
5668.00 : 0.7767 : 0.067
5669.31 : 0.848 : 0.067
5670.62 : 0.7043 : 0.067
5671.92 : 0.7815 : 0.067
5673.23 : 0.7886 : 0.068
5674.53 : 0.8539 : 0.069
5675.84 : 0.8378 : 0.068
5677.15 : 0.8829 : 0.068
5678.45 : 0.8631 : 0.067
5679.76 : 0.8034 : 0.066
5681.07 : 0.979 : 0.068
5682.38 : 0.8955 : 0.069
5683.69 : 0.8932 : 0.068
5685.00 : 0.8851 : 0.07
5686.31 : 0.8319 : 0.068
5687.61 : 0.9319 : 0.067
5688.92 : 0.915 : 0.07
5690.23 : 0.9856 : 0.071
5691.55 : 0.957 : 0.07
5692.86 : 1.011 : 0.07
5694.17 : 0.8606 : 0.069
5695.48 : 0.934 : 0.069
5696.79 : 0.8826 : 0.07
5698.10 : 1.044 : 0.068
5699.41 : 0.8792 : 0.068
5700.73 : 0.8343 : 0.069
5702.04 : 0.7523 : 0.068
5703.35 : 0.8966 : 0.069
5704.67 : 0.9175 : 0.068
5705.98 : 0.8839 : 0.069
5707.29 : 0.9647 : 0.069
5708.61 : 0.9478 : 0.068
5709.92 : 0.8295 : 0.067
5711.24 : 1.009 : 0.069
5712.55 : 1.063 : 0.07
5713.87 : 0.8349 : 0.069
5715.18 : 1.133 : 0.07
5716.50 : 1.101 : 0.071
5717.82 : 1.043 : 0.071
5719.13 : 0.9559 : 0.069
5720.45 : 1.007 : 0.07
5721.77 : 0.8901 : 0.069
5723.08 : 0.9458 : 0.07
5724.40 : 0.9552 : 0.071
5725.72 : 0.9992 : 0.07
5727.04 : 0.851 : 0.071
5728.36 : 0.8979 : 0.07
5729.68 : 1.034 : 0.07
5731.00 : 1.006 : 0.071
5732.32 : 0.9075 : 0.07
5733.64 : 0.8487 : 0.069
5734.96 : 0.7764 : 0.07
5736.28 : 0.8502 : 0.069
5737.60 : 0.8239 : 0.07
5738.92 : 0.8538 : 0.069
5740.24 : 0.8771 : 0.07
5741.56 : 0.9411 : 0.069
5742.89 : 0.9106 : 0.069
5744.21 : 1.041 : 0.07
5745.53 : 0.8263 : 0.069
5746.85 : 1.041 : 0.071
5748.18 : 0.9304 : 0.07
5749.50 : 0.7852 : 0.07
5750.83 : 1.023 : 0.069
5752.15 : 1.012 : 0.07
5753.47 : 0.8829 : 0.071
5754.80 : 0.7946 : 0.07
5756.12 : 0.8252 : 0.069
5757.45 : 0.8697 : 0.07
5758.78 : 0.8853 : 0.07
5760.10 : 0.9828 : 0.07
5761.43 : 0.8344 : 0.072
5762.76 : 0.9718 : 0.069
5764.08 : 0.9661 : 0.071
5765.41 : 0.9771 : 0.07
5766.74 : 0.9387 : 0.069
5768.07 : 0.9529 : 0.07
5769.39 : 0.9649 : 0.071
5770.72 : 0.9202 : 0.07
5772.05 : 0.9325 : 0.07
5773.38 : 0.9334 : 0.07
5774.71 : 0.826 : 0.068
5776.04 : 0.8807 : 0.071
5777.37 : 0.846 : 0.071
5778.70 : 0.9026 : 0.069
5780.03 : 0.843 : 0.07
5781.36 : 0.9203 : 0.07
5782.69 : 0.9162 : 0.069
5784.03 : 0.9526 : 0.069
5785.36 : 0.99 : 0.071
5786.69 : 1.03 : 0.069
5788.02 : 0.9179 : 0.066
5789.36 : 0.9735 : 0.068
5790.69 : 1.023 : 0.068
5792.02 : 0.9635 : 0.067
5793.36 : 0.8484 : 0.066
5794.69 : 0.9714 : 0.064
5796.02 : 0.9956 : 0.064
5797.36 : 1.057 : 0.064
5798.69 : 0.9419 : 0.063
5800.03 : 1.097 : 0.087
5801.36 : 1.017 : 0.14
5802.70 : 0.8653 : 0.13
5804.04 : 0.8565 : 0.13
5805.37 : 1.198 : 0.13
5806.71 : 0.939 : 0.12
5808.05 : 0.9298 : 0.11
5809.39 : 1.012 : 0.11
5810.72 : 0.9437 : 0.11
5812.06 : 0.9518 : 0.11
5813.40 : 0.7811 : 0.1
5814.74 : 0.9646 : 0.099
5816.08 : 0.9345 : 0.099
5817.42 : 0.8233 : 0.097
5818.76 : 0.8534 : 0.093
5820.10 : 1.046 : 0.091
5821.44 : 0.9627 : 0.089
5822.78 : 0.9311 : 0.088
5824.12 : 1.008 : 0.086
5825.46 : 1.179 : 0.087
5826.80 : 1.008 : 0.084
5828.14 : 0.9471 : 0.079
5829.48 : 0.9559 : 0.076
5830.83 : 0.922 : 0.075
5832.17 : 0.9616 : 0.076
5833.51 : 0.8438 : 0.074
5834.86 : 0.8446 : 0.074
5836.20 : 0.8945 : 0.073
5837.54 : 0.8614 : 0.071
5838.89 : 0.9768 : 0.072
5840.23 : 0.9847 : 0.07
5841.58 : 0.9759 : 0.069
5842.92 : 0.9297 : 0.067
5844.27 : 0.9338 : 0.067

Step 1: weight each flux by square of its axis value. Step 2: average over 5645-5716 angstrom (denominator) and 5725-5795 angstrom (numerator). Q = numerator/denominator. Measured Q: 1.06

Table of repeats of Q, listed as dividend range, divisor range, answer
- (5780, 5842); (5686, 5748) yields 1.06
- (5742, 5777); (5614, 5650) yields 1.10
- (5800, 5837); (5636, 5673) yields 1.15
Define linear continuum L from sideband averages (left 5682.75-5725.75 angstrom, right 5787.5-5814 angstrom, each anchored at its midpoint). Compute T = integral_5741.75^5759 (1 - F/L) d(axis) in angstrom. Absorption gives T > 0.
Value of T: 0.7 angstrom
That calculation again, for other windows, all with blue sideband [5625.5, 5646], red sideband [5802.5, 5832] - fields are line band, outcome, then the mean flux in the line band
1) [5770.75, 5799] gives 0.24 angstrom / 0.936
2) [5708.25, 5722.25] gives -1.04 angstrom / 0.985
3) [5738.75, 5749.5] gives 0.07 angstrom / 0.922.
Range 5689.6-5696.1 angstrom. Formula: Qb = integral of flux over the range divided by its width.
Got 0.949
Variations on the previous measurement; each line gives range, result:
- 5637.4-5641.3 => 0.88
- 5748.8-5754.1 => 0.927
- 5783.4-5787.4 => 0.992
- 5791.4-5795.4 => 0.929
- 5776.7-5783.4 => 0.885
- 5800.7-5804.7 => 0.911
